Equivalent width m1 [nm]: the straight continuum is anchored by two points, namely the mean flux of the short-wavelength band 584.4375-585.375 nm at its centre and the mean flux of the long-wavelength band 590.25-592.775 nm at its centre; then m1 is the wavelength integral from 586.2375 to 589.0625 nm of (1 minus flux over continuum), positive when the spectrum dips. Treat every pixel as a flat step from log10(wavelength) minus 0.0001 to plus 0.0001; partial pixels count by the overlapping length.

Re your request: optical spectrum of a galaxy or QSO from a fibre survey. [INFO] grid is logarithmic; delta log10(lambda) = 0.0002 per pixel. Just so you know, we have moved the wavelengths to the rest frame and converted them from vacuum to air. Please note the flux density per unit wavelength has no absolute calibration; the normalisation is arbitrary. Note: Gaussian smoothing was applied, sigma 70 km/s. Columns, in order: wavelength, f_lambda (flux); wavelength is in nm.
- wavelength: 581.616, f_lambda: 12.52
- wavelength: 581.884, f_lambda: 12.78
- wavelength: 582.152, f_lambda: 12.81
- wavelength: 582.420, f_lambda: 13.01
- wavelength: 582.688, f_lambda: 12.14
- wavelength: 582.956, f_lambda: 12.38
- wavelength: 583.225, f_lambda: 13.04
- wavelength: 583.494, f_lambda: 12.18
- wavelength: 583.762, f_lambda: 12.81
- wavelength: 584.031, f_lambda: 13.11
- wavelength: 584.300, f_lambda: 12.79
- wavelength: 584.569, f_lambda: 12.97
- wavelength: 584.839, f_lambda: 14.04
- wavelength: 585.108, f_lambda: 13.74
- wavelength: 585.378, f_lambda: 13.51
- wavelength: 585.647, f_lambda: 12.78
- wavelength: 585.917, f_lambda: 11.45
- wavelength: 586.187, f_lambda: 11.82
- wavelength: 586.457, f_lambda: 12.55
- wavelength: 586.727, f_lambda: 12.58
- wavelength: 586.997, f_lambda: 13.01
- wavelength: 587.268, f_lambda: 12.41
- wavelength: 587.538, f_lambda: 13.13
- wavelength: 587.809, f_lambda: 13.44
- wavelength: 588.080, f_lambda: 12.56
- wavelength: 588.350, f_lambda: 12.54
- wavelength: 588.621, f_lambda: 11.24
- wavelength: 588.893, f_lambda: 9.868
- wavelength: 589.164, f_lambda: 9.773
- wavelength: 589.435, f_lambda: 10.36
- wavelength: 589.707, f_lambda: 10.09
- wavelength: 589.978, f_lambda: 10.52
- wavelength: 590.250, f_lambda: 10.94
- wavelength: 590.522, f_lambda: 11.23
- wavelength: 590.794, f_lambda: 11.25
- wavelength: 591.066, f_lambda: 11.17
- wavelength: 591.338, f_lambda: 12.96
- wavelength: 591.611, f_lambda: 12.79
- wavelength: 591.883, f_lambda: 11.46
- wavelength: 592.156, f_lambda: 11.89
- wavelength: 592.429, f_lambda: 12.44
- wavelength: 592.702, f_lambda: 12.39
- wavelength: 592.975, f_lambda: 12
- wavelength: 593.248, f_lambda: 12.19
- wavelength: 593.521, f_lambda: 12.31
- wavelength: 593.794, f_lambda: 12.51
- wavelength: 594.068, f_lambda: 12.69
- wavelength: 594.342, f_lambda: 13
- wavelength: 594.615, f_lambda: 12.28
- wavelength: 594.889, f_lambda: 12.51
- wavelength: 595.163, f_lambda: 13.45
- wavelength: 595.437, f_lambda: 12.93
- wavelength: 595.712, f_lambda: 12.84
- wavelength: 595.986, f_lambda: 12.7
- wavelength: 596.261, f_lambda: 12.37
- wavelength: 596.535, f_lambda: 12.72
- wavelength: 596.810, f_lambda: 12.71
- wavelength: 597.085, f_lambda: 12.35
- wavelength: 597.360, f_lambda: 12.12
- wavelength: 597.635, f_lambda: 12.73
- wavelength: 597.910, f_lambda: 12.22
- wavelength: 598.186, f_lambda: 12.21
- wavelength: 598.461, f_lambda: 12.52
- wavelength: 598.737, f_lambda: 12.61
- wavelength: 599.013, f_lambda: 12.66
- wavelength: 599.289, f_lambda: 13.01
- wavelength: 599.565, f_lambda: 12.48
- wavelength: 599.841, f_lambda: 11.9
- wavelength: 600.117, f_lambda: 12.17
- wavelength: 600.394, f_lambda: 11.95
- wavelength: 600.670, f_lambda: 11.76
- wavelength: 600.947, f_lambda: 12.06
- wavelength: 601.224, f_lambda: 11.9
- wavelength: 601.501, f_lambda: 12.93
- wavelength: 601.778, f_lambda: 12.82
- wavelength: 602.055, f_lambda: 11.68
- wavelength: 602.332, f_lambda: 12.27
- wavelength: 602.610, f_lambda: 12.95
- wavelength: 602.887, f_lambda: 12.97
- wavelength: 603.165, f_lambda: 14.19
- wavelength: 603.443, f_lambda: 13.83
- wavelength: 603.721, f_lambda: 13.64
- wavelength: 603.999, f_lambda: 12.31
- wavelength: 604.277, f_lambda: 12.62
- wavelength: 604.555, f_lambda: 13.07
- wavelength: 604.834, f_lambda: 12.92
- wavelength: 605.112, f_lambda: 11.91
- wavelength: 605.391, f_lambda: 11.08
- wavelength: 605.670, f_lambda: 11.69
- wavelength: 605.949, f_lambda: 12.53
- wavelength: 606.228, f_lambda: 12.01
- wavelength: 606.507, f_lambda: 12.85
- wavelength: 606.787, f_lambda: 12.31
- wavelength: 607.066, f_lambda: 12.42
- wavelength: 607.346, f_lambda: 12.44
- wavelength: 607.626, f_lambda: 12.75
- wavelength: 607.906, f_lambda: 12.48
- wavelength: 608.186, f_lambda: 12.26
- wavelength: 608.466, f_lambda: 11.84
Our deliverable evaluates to 0.13 nm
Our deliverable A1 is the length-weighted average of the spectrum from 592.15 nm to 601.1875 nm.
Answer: 12.4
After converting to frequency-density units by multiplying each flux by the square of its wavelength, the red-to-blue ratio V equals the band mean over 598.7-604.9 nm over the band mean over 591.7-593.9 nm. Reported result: 1.07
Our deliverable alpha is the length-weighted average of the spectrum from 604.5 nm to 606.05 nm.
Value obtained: 12.1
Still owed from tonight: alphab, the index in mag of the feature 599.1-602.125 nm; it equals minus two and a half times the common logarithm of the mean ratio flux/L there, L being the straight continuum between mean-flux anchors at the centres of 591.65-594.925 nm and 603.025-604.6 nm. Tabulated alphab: 0.06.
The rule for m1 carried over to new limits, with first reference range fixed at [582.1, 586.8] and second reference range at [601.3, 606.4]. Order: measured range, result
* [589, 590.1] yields 0.221 nm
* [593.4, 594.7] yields 0.013 nm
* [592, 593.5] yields 0.062 nm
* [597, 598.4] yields 0.037 nm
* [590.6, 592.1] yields 0.097 nm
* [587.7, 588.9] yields 0.058 nm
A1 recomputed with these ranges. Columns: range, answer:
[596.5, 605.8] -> 12.5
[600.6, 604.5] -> 12.7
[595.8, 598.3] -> 12.5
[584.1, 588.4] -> 12.8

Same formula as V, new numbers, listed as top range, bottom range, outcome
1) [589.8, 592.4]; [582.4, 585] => 0.92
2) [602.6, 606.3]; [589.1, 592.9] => 1.16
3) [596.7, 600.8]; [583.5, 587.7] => 1.01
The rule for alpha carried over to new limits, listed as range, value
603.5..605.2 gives 12.8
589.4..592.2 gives 11.3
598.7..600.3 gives 12.4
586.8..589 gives 12.3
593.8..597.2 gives 12.7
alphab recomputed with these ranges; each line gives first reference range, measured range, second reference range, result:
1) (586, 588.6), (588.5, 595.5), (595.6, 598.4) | 0.07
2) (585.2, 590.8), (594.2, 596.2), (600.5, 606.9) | -0.06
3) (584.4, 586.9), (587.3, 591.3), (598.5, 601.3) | 0.12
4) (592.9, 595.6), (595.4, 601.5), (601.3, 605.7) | 0.02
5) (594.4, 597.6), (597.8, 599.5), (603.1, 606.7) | 0.01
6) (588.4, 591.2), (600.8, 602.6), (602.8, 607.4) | -0.01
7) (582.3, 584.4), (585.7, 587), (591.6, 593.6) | 0.02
